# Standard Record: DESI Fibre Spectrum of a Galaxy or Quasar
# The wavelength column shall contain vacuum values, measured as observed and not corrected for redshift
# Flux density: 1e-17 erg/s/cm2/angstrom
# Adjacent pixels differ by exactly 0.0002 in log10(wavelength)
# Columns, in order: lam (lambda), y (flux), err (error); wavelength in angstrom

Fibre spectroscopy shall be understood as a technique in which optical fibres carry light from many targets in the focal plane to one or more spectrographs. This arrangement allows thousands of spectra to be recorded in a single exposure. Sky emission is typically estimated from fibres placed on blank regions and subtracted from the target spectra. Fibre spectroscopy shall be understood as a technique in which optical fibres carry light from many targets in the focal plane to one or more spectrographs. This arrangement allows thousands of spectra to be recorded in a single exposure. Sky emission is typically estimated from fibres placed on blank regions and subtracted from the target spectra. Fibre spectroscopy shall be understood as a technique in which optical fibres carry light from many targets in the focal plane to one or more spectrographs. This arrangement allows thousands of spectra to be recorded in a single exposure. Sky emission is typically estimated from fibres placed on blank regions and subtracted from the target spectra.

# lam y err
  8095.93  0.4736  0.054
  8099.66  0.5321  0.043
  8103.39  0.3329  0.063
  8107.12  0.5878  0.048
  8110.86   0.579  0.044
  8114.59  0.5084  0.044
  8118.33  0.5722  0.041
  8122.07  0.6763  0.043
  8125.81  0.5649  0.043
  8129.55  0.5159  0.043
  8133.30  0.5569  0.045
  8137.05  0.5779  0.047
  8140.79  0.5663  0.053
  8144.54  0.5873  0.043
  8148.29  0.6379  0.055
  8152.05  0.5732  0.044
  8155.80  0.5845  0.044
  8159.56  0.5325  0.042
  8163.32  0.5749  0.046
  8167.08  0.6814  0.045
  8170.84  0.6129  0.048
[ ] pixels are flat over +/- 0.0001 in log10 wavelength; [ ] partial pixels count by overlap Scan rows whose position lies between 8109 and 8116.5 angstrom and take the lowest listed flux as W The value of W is 0.5084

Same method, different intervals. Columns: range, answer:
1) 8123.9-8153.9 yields 0.5159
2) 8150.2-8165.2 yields 0.5325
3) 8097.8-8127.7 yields 0.3329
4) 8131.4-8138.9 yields 0.5569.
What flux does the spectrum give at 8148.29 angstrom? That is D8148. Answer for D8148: 0.6379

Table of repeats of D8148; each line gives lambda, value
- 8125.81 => 0.5649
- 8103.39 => 0.3329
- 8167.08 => 0.6814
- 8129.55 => 0.5159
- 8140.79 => 0.5663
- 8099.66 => 0.5321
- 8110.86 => 0.579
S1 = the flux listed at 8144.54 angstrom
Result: 0.5873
